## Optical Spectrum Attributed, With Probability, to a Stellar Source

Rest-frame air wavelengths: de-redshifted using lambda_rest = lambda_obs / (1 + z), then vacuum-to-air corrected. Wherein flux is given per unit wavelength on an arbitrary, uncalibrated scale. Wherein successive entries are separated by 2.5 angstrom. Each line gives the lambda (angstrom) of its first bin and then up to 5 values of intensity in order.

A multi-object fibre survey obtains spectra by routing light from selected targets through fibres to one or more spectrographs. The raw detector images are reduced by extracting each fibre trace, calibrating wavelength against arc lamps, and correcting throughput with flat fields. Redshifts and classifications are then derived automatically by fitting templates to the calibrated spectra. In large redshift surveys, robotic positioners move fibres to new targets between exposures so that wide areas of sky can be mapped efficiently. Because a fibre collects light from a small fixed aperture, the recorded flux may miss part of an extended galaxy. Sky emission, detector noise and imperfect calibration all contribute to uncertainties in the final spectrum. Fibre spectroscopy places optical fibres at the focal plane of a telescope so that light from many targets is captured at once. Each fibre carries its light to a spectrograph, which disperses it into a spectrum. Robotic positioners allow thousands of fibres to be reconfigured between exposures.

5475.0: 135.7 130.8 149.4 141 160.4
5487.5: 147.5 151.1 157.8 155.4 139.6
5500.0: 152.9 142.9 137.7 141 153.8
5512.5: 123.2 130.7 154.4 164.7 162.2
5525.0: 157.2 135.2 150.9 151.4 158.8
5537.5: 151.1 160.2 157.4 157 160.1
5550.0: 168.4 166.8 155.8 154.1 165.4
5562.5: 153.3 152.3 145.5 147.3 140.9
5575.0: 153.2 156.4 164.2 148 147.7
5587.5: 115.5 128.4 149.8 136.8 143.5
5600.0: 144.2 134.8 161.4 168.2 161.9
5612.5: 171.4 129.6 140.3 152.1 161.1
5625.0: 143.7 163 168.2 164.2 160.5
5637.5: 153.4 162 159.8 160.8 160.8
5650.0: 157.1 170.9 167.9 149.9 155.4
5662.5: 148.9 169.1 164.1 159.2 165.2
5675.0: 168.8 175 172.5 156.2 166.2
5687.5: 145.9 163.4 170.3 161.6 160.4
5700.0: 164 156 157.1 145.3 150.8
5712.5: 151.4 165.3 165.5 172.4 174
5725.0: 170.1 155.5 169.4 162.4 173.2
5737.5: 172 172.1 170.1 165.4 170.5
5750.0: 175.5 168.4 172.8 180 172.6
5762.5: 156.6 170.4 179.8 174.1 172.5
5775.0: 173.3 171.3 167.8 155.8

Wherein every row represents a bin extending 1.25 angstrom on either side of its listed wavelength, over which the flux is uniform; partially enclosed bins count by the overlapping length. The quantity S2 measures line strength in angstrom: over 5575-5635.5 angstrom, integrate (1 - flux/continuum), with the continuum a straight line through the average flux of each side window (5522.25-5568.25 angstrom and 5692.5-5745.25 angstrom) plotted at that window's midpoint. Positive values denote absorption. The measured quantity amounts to 3.1 angstrom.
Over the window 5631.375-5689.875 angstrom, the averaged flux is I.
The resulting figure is 162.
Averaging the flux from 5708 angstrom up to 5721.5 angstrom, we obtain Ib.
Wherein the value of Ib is 160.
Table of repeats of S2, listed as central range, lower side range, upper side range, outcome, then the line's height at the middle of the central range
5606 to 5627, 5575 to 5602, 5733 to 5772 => -0.8 angstrom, 148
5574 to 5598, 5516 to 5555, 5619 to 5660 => 2.1 angstrom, 158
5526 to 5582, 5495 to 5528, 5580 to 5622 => -3.1 angstrom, 147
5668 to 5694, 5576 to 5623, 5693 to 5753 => -0.9 angstrom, 159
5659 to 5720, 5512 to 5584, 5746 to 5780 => 1.7 angstrom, 166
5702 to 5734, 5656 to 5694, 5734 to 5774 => 1.1 angstrom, 167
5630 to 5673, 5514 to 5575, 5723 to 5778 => 0.5 angstrom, 163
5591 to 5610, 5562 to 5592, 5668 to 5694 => 0.1 angstrom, 150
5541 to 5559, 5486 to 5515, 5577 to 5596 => -2.0 angstrom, 144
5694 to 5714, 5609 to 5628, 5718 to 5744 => 1.1 angstrom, 165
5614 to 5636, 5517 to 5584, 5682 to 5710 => 0.4 angstrom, 157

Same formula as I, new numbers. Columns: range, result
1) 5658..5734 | 162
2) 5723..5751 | 169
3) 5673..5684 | 168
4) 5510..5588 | 152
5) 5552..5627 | 150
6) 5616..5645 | 157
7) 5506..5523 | 146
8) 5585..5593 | 132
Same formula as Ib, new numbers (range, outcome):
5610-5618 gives 150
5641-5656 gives 163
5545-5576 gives 155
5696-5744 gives 164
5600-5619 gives 152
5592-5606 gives 145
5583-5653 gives 152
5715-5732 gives 167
